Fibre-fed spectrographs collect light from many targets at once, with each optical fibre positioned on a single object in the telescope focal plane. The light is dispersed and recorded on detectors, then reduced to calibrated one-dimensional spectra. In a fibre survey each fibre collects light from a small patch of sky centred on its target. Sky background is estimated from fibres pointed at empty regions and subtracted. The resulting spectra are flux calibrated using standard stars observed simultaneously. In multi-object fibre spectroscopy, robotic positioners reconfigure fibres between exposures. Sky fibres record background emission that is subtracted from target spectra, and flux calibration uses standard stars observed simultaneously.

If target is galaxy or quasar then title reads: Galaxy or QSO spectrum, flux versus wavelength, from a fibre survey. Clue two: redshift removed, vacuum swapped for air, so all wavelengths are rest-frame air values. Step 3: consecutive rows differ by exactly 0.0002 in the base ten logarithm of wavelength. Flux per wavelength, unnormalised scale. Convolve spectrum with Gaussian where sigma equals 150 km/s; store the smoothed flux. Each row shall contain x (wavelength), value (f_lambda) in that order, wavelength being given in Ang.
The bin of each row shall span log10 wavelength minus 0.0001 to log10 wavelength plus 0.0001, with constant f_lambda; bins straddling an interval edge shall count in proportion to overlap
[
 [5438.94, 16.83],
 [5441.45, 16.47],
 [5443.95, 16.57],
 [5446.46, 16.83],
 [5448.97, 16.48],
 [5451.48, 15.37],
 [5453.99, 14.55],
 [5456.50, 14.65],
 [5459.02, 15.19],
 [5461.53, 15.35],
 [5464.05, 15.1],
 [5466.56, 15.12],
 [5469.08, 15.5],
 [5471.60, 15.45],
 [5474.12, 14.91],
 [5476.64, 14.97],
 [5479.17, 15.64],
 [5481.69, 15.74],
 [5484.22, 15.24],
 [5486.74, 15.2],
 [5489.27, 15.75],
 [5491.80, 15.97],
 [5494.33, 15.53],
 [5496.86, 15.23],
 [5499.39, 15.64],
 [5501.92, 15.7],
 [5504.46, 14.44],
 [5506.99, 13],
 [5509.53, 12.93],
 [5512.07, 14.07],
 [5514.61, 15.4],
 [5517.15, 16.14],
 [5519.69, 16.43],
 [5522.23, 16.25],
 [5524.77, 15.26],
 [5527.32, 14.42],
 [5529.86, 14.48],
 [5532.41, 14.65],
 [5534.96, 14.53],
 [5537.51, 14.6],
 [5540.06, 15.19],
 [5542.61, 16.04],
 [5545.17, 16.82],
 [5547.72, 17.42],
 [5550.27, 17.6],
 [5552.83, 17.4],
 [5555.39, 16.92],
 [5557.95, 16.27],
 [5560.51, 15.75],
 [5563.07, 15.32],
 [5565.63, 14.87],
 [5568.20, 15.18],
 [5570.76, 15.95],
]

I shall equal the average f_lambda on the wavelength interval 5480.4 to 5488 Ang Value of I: 15.4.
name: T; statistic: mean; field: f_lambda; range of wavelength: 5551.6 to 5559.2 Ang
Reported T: 16.9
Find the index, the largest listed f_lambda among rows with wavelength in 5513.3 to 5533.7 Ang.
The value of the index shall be 16.43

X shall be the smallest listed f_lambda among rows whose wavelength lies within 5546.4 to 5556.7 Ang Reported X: 16.92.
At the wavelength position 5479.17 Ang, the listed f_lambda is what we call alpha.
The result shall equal 15.64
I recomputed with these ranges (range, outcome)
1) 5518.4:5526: 16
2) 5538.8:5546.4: 16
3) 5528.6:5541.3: 14.7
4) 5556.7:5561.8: 16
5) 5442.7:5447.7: 16.7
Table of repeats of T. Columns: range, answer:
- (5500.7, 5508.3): 14.4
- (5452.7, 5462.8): 14.9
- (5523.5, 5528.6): 14.8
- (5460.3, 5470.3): 15.3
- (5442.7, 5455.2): 16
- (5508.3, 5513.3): 13.5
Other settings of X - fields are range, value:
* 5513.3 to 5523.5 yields 15.4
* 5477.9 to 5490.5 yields 15.2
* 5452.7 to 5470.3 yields 14.55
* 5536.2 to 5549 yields 14.6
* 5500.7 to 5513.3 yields 12.93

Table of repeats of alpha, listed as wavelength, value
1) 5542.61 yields 16.04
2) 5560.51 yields 15.75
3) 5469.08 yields 15.5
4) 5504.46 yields 14.44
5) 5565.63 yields 14.87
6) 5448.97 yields 16.48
